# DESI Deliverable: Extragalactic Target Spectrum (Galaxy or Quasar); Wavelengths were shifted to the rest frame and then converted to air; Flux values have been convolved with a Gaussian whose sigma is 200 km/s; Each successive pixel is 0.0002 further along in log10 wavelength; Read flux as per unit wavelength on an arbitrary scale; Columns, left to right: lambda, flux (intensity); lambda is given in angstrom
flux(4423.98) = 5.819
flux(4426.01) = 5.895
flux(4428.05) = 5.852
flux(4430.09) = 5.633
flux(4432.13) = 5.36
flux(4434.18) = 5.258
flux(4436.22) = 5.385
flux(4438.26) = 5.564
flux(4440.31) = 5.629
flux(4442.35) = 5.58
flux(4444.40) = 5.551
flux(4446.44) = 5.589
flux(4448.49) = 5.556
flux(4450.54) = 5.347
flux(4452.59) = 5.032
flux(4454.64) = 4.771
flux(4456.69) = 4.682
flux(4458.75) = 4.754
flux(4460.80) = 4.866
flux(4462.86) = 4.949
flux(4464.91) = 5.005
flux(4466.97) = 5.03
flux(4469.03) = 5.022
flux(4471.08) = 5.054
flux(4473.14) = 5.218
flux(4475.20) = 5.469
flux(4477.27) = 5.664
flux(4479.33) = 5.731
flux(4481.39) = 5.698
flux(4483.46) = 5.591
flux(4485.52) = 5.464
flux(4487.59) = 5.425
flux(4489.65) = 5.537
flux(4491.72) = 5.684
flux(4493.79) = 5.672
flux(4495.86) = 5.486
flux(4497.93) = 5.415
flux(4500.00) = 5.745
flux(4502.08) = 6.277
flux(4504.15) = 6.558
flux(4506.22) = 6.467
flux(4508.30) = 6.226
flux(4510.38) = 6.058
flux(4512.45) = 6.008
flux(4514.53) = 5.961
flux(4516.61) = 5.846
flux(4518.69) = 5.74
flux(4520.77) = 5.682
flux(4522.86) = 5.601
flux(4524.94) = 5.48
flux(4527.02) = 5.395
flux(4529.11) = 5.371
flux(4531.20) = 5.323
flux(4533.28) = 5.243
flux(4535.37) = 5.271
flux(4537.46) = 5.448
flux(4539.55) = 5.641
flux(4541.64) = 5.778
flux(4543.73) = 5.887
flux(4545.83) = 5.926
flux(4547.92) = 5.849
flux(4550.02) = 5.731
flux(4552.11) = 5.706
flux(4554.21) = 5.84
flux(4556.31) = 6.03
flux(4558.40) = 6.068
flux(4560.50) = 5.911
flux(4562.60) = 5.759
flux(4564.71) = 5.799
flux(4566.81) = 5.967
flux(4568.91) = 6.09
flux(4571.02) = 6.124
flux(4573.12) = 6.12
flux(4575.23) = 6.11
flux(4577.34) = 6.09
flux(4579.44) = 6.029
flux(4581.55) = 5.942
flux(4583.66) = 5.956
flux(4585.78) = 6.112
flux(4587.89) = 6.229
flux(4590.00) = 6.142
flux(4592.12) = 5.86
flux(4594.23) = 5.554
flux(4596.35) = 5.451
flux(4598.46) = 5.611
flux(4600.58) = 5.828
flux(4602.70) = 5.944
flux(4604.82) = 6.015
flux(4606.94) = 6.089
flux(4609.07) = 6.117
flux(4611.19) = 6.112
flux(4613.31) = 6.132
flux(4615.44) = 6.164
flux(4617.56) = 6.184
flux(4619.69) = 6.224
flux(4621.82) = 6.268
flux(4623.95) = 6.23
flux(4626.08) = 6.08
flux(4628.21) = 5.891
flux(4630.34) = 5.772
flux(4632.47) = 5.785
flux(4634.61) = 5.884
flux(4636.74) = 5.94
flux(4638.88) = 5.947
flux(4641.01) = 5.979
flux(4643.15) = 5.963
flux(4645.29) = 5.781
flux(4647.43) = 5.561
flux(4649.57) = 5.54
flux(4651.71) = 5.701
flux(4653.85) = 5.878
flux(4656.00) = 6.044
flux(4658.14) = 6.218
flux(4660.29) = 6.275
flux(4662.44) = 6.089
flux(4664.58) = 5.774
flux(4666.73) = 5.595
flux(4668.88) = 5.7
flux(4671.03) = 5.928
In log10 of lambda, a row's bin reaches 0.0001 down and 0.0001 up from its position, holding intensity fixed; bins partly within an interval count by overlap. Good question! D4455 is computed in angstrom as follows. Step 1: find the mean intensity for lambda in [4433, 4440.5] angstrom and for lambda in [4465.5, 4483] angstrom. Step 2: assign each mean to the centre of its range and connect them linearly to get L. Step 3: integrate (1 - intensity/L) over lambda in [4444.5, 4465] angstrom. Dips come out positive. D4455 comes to 1.2 angstrom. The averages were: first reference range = 5.43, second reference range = 5.36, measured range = 5.08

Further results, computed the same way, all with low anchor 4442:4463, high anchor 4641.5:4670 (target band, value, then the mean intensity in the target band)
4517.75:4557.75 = -1.38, 5.63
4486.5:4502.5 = -1.02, 5.63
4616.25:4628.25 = -0.89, 6.17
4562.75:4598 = -2.32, 5.96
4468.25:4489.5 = -0.83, 5.44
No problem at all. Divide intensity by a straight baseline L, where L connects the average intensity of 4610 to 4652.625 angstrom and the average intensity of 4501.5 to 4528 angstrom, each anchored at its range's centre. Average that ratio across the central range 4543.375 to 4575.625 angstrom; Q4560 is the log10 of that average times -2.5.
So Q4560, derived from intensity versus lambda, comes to 0.00 mag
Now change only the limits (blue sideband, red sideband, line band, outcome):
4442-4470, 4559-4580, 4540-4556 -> 0.003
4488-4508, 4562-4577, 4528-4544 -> 0.089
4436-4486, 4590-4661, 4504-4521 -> -0.106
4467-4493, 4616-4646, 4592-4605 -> 0.029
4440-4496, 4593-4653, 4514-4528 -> -0.027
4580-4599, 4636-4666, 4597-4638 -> -0.021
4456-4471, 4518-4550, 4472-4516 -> -0.113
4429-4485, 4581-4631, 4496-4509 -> -0.104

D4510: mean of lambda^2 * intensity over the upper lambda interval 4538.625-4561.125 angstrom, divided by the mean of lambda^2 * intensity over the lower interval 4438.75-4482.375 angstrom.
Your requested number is 1.16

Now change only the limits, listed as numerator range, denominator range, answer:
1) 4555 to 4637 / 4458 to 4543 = 1.12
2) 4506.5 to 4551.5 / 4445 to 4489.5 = 1.12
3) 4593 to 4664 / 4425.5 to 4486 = 1.20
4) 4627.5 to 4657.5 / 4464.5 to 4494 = 1.16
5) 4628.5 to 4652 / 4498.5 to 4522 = 1.02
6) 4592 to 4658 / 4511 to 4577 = 1.06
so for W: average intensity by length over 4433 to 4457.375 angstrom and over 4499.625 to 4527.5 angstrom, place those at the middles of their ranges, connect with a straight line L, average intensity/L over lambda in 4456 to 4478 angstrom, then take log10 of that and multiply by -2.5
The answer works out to 0.10 mag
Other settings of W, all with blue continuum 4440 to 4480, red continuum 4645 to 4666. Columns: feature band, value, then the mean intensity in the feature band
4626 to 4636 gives -0.012 mag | 5.87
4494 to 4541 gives -0.064 mag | 5.74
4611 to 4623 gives -0.079 mag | 6.19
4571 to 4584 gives -0.082 mag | 6.06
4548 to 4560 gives -0.065 mag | 5.88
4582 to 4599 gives -0.040 mag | 5.87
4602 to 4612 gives -0.062 mag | 6.06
